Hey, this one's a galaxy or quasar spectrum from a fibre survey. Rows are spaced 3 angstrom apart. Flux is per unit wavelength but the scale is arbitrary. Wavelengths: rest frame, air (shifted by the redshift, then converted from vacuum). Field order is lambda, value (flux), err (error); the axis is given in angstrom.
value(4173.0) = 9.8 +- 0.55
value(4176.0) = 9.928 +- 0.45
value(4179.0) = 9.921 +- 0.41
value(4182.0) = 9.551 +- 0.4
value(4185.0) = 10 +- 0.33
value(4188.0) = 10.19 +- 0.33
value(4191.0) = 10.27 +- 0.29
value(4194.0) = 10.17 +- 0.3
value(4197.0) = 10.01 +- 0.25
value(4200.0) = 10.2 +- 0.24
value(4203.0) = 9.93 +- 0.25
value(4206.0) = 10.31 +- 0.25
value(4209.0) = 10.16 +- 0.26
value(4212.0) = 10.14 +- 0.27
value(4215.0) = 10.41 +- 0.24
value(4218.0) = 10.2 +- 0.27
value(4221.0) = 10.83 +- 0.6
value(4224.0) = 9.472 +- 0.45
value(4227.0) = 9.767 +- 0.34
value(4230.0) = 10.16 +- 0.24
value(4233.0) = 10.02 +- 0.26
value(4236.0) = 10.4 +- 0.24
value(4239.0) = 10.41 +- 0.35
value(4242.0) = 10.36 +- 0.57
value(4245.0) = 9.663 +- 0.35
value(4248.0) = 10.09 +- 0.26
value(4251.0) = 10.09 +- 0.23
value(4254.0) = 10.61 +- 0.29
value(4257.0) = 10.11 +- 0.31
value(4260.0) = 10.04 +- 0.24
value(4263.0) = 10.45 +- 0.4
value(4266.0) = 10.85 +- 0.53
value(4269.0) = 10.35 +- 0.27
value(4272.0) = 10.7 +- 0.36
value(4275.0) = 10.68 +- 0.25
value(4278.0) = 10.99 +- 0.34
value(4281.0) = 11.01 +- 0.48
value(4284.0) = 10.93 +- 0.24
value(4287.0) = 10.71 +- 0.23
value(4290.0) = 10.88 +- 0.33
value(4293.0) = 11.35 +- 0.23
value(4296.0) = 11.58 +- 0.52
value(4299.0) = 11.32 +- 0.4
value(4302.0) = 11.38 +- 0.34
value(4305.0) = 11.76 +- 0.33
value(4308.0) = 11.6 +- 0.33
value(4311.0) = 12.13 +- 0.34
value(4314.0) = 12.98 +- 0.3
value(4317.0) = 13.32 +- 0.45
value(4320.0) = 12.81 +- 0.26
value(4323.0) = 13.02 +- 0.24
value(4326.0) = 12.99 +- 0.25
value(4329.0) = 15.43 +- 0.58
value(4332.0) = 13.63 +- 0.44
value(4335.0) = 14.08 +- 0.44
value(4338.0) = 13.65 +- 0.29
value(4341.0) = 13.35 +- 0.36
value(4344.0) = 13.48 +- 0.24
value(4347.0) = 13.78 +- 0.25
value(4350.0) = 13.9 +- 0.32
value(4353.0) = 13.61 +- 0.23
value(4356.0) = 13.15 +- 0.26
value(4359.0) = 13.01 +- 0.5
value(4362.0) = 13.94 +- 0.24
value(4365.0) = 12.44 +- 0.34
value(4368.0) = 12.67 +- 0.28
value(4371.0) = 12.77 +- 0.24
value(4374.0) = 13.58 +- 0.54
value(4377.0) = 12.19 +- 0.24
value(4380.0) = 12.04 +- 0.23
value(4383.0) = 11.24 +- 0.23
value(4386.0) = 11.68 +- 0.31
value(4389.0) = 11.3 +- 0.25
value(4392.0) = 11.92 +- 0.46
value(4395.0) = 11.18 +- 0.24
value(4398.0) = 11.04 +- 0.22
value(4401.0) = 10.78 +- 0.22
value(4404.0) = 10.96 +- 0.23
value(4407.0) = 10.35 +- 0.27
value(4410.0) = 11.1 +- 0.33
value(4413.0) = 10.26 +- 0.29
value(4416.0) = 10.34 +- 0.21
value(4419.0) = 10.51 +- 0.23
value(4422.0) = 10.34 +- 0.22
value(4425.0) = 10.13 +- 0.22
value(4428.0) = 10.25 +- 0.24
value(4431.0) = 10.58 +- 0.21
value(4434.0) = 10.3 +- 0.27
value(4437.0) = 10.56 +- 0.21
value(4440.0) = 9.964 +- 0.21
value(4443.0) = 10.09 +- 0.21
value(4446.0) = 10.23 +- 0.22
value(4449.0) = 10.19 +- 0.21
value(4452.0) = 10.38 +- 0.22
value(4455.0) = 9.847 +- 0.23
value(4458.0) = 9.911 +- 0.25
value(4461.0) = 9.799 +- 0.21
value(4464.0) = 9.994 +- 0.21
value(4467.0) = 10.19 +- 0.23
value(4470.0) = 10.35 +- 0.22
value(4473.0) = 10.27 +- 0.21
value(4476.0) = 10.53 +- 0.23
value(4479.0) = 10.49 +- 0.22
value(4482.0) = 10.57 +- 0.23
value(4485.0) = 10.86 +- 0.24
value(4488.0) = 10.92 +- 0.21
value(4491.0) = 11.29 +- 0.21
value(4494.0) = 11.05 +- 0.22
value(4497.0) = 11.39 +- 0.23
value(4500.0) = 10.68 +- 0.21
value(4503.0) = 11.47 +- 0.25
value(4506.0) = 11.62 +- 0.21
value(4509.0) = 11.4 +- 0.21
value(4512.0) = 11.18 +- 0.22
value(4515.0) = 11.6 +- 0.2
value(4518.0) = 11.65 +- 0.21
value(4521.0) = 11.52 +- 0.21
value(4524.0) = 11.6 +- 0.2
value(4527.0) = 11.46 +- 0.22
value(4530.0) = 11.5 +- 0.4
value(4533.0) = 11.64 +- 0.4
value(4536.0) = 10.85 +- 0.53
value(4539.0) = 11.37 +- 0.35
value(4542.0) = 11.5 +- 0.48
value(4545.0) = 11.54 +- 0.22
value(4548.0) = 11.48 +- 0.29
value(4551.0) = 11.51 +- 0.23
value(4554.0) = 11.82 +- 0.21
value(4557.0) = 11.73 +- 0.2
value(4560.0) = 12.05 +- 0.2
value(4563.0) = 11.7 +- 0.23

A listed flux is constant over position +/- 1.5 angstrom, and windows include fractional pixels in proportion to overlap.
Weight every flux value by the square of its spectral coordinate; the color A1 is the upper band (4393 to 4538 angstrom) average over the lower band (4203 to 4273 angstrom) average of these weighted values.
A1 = 1.17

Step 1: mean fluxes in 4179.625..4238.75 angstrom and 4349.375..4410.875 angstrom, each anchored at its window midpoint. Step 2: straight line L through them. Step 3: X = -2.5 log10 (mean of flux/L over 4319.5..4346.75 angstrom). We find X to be -0.179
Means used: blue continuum 10.1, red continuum 12.1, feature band 13.6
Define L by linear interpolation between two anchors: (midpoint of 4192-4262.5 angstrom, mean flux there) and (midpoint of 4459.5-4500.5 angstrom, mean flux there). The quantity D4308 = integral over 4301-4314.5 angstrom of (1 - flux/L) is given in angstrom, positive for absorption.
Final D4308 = -2.1 angstrom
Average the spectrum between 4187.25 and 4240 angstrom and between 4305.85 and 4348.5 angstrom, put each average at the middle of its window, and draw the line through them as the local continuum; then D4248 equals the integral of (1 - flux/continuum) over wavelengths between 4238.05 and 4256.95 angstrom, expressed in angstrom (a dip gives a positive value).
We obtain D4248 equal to 1.5 angstrom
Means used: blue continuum 10.2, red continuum 13.3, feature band 10.2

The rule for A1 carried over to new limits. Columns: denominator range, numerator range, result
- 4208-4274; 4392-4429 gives 1.13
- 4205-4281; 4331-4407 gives 1.29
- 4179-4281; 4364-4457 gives 1.17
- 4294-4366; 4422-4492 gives 0.84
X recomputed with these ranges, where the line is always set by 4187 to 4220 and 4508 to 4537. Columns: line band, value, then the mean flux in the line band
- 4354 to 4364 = -0.23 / 13.3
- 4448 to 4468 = 0.12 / 10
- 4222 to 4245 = 0.03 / 10.1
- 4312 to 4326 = -0.22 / 13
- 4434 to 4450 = 0.09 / 10.2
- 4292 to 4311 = -0.10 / 11.6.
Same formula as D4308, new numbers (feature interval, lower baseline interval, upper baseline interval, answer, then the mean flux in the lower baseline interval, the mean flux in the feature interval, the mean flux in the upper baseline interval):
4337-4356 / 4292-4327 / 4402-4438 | -3.2 angstrom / 12.2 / 13.6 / 10.5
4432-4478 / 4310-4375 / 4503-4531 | 7.5 angstrom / 13.4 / 10.2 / 11.5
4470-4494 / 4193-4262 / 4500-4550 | 1.2 angstrom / 10.2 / 10.7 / 11.4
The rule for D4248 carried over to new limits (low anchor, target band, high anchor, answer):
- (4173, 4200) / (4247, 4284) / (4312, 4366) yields 4.0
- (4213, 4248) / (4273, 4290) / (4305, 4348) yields 1.3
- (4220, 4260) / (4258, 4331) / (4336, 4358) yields 1.6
